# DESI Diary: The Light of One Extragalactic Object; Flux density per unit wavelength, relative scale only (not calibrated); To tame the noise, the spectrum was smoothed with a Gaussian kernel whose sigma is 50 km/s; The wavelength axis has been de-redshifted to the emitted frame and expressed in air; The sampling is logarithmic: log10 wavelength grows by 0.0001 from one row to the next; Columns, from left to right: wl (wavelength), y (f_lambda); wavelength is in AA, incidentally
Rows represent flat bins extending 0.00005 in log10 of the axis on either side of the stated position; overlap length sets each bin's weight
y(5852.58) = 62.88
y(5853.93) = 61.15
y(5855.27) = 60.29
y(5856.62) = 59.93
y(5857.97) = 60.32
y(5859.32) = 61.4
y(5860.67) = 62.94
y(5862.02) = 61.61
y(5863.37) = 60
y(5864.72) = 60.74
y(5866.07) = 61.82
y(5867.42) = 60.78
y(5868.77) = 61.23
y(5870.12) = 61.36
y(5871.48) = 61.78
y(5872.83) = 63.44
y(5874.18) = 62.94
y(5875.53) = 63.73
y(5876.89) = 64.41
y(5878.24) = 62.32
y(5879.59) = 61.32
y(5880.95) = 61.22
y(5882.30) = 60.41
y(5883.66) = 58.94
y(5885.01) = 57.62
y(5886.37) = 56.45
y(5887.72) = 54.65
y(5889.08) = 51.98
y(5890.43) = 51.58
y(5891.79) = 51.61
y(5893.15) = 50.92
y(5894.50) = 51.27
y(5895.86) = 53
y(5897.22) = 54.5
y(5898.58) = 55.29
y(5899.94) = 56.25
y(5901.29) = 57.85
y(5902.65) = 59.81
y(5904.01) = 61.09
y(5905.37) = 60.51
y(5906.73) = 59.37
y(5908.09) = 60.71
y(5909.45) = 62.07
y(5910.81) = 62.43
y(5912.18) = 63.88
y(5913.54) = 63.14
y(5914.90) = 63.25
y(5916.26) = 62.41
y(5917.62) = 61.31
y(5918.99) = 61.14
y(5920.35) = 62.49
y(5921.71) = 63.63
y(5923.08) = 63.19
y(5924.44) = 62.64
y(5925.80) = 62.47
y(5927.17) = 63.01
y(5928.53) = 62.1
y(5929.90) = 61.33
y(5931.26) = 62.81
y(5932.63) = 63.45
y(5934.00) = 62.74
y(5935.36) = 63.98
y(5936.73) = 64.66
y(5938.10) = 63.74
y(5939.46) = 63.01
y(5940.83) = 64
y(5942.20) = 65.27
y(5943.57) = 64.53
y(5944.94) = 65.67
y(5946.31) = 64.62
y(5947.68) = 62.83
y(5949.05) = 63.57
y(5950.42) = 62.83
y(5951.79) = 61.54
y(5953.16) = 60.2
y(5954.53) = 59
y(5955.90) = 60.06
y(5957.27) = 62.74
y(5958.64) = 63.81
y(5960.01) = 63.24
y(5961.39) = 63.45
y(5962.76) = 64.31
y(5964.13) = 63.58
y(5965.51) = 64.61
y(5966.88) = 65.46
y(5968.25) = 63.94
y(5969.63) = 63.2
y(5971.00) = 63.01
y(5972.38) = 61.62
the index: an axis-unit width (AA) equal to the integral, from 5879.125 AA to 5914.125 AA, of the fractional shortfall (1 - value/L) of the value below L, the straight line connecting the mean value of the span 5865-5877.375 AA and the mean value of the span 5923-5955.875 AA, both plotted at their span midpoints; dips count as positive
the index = 2.78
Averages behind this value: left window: 62.3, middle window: 57.6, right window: 63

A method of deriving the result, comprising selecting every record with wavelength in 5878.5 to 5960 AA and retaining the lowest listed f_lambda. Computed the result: 50.92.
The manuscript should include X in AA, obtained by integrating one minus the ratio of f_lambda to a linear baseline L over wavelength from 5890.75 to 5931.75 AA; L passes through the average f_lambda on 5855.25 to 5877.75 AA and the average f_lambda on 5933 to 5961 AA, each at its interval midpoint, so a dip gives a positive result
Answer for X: 1.8 AA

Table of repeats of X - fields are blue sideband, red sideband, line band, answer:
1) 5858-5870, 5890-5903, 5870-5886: -0.9 AA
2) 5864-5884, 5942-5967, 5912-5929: 0.0 AA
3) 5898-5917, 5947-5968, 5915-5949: -0.8 AA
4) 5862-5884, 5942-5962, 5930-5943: -0.2 AA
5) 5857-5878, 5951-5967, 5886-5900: 2.0 AA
